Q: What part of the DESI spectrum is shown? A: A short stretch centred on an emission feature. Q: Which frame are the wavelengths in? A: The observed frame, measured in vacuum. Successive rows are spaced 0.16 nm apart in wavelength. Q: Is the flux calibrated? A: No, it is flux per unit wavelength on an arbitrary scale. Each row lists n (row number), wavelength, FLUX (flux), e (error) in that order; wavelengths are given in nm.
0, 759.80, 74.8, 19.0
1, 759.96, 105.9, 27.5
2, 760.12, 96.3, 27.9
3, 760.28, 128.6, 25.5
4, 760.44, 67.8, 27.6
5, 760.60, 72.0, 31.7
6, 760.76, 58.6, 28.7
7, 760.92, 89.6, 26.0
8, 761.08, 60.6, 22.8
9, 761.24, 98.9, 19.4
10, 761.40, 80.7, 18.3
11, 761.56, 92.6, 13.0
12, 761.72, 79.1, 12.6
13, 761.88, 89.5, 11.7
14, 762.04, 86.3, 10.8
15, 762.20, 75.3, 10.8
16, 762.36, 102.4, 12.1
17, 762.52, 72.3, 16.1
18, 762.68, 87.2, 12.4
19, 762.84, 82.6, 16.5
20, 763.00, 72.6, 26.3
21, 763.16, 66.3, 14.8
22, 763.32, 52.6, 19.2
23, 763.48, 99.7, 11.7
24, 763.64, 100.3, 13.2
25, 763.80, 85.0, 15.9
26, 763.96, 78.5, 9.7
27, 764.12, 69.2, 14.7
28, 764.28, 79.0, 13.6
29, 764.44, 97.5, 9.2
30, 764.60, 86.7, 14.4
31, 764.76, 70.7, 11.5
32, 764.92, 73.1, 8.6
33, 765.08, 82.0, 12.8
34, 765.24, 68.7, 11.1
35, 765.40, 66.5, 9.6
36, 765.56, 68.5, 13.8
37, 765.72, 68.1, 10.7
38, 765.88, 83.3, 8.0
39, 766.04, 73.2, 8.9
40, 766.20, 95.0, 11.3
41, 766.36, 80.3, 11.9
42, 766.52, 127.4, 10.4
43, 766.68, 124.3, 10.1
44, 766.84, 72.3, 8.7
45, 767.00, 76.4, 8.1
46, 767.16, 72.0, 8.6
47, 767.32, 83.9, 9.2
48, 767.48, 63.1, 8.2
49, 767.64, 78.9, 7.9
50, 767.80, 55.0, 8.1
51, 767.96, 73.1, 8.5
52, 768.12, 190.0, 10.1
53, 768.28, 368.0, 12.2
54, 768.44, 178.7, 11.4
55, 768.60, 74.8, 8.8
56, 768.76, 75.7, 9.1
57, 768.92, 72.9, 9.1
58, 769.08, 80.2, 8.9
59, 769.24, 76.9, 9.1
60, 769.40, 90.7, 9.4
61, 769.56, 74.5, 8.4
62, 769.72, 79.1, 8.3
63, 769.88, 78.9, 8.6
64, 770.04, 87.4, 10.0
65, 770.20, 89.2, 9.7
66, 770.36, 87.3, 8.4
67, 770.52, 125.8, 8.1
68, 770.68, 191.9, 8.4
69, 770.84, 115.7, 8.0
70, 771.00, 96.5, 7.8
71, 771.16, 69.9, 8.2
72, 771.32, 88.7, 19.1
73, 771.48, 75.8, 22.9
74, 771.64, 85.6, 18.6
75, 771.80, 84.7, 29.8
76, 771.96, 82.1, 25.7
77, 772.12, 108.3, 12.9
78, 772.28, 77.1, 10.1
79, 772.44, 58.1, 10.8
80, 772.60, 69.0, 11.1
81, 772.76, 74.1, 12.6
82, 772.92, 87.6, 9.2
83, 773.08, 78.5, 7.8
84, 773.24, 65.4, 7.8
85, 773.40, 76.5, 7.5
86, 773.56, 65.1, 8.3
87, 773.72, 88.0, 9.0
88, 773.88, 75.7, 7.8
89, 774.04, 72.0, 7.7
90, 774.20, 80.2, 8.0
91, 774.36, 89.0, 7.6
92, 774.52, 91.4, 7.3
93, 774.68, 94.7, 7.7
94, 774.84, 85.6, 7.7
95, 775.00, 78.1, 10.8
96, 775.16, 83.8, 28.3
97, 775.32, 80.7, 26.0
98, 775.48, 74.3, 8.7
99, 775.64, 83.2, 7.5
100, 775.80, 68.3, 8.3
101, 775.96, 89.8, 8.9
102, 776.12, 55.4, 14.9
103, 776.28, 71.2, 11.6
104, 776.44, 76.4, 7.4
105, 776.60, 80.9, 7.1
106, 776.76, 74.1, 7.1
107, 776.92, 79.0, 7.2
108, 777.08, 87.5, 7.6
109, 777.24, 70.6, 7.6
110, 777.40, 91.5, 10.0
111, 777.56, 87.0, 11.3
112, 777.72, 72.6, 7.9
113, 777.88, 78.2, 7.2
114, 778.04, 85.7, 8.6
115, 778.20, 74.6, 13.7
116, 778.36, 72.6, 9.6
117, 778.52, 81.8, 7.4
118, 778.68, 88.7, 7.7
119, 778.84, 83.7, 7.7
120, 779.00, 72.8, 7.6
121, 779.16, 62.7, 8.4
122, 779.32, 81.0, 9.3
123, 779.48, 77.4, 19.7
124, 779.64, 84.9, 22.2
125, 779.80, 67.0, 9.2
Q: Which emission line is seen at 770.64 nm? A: [N II]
